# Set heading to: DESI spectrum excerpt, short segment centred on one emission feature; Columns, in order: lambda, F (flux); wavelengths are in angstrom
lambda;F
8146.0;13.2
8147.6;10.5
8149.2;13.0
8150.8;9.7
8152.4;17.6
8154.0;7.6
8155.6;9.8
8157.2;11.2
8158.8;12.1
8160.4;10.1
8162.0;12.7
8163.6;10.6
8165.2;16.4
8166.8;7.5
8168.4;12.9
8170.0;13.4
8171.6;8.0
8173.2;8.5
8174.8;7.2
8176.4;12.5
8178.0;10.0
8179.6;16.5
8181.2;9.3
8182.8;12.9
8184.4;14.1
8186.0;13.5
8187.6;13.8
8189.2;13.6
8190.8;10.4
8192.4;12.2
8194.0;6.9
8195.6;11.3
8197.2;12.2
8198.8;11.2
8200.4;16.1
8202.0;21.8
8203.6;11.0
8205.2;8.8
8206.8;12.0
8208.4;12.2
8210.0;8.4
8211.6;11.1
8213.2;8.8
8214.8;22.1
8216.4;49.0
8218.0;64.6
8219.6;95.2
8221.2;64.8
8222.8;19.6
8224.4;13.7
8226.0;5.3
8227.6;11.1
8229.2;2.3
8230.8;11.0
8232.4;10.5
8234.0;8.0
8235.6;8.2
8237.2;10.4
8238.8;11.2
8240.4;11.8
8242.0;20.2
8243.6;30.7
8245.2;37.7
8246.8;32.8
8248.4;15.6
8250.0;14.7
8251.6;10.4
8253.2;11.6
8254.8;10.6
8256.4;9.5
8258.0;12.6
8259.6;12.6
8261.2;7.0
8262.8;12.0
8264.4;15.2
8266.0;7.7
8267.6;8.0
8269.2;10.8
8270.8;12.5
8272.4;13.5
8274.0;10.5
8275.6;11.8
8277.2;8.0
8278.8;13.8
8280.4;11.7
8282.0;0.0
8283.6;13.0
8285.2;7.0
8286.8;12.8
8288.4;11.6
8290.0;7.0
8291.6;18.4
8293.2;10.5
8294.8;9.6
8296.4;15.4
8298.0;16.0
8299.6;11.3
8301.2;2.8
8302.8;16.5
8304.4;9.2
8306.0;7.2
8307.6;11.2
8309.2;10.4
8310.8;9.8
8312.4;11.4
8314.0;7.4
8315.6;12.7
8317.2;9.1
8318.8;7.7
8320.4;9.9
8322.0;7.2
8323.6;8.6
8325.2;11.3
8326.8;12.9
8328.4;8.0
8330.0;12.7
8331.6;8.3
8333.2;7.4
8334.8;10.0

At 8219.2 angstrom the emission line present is H-alpha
